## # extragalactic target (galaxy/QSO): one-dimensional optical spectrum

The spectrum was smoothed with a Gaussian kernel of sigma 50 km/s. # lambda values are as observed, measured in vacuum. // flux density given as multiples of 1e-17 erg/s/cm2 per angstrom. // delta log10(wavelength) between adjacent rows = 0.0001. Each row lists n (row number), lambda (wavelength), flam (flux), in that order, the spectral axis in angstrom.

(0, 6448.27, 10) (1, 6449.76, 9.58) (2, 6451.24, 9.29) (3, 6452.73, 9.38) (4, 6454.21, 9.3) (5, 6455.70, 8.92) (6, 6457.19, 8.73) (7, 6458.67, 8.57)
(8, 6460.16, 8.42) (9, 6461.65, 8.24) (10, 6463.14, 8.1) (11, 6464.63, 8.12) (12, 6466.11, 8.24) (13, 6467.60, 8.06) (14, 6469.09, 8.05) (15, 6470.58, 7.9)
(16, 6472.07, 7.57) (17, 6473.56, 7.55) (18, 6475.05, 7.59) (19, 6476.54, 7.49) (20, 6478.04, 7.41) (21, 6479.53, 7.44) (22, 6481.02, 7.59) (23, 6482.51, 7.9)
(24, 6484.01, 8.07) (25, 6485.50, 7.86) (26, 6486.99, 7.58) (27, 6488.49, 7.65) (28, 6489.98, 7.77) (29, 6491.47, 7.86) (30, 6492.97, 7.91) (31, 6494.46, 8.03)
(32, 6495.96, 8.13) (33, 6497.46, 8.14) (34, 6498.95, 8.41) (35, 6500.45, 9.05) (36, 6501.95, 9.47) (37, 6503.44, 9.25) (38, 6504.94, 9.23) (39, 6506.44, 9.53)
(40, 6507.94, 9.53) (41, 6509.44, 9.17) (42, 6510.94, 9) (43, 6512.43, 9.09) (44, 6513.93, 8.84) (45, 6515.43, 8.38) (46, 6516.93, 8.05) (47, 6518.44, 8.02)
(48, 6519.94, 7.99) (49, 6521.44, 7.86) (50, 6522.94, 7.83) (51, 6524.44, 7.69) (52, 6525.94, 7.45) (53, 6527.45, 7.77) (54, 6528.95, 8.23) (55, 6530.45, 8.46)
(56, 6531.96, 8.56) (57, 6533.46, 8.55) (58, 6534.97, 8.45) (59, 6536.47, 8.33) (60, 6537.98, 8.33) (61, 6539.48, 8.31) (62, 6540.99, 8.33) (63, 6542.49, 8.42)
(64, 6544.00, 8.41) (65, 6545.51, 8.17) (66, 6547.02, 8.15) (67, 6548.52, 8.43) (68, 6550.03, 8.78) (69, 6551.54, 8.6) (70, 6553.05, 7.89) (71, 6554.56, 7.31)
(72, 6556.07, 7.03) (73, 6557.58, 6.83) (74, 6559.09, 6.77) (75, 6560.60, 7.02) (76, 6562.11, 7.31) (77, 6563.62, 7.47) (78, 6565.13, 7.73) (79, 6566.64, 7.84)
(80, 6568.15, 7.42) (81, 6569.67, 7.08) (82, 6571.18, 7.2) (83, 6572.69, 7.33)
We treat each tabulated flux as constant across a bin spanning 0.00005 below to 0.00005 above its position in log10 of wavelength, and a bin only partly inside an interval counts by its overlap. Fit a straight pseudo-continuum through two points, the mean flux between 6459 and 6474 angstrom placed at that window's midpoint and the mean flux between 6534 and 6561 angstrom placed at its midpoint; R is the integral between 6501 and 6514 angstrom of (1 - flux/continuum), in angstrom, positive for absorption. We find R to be -2.0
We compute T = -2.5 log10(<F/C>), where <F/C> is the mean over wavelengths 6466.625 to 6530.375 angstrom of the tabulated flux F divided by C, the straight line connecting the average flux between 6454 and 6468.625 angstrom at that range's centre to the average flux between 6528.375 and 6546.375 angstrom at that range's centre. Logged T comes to 0.029 mag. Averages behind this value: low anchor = 8.43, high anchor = 8.38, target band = 8.18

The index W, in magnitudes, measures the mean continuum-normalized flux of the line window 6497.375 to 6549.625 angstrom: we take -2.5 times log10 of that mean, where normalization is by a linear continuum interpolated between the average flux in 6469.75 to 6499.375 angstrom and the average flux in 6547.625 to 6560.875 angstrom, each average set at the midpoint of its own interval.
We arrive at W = -0.104 mag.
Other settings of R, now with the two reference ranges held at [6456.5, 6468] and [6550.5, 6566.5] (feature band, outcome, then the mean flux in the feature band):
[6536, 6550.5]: -1.49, 8.36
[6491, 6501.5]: -0.34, 8.26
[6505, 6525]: -1.86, 8.57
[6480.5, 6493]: 0.46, 7.8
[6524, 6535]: -0.62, 8.13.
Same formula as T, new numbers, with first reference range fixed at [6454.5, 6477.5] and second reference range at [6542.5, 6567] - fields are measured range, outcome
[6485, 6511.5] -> -0.07 mag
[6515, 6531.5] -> -0.01 mag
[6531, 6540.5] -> -0.08 mag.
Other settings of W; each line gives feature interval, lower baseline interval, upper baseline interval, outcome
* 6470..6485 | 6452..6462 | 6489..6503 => 0.121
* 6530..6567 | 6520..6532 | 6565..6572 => -0.041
